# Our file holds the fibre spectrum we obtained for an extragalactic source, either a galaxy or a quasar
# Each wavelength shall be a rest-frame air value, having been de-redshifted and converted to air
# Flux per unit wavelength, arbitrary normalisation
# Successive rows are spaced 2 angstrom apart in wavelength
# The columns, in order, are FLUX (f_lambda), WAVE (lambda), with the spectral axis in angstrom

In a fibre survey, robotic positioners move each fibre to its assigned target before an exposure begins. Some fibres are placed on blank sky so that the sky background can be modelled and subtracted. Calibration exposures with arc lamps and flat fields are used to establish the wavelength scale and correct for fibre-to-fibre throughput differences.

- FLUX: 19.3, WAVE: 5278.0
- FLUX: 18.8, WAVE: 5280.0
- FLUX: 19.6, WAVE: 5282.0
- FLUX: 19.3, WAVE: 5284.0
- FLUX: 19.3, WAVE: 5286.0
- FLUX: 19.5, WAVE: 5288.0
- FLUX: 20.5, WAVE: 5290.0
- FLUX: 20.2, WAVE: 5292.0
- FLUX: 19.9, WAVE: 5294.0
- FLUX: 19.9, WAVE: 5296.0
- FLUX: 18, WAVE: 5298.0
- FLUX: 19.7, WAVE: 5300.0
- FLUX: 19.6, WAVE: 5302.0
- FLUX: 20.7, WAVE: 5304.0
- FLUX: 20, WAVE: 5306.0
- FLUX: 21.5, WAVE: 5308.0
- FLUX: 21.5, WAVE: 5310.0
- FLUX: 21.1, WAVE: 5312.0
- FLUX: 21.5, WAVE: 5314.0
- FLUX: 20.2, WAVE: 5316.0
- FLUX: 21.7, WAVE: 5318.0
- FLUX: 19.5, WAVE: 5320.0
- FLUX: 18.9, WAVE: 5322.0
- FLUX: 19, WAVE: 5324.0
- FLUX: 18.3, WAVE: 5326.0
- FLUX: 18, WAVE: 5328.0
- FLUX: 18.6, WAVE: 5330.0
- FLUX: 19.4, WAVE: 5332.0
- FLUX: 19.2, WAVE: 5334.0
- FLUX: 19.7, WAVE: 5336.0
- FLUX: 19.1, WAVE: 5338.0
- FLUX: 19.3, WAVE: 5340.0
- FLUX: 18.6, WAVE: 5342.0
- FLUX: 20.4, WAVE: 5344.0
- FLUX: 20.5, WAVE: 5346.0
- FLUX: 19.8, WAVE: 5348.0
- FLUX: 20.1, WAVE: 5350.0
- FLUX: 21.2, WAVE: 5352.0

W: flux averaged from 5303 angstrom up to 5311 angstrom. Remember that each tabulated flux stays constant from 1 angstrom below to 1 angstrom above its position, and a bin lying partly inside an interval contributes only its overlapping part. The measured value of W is 20.9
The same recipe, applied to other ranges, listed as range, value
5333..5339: 19.3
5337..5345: 19.4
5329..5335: 19.1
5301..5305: 20.1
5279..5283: 19.2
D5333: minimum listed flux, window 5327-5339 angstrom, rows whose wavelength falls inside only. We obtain 18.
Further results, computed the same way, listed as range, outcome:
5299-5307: 19.6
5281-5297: 19.3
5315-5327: 18.3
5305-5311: 20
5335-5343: 18.6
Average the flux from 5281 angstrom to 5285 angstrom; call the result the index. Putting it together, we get 19.5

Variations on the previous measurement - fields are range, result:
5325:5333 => 18.6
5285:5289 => 19.4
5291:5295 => 20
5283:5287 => 19.3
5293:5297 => 19.9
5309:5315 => 21.4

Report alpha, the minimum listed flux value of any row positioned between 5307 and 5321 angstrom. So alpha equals 19.5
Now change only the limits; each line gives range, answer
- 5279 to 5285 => 18.8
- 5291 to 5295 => 19.9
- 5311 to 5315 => 21.1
